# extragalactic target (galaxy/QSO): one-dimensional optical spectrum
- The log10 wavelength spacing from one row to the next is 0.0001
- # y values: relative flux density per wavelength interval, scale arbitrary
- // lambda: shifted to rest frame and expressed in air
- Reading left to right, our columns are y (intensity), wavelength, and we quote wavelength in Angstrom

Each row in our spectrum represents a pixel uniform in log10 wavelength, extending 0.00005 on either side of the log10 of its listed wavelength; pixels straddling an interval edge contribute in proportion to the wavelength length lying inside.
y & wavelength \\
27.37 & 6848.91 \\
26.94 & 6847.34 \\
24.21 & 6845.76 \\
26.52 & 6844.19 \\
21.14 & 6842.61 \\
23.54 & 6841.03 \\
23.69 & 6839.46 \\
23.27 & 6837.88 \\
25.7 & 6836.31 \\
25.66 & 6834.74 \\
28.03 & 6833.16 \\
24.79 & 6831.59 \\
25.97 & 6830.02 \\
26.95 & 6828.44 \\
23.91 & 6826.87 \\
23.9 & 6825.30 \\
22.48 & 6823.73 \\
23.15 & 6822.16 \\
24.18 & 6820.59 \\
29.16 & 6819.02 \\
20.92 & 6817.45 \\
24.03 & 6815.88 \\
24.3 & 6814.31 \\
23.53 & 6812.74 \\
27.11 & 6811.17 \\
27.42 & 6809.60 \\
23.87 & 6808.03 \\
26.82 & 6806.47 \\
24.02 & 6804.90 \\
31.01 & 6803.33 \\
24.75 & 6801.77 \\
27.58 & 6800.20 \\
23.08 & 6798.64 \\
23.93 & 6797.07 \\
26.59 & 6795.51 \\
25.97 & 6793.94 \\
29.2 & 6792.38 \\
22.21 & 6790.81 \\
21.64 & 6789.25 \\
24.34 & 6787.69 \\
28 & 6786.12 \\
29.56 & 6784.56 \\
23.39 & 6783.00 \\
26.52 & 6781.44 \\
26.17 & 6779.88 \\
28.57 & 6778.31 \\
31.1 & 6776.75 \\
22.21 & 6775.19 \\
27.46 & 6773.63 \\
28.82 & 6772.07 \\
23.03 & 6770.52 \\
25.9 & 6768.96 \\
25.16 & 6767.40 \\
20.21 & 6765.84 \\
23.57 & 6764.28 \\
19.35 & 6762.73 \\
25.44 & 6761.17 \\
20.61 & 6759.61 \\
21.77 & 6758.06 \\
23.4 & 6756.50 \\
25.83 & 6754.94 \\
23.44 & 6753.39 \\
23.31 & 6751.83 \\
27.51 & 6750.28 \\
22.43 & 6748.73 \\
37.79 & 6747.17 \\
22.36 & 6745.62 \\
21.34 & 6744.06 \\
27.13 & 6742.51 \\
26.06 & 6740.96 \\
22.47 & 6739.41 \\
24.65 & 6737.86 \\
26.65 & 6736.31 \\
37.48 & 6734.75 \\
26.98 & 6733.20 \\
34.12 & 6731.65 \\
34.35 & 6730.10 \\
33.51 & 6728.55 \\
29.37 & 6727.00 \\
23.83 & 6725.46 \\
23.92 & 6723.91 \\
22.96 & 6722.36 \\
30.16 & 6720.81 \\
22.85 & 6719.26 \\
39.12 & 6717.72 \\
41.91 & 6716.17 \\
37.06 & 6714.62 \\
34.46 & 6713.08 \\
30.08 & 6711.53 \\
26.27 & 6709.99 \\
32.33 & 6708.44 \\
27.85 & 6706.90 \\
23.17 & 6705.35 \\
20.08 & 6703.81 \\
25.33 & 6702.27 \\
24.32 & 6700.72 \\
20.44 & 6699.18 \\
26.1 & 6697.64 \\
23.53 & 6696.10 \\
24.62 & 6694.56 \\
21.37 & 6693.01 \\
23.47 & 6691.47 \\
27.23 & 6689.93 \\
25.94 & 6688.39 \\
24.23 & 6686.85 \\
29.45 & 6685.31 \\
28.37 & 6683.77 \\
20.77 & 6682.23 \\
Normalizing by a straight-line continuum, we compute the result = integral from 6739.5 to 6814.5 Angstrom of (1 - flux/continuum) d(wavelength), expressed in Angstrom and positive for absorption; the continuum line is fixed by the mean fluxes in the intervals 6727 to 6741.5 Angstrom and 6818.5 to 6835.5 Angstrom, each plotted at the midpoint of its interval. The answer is 6.1 Angstrom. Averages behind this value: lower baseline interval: 29.6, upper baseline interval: 25.2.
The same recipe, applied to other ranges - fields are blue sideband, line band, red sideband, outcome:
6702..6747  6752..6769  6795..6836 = 2.68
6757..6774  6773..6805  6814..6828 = -3.03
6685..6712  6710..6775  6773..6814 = -4.22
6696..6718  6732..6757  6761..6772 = -0.87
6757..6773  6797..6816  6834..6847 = -1.35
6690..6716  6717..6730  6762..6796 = -1.07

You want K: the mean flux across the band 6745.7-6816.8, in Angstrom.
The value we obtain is 25.3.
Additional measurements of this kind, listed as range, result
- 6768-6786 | 26.7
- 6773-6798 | 26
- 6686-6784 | 26.5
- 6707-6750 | 29.3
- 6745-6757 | 25.9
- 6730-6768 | 25.6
